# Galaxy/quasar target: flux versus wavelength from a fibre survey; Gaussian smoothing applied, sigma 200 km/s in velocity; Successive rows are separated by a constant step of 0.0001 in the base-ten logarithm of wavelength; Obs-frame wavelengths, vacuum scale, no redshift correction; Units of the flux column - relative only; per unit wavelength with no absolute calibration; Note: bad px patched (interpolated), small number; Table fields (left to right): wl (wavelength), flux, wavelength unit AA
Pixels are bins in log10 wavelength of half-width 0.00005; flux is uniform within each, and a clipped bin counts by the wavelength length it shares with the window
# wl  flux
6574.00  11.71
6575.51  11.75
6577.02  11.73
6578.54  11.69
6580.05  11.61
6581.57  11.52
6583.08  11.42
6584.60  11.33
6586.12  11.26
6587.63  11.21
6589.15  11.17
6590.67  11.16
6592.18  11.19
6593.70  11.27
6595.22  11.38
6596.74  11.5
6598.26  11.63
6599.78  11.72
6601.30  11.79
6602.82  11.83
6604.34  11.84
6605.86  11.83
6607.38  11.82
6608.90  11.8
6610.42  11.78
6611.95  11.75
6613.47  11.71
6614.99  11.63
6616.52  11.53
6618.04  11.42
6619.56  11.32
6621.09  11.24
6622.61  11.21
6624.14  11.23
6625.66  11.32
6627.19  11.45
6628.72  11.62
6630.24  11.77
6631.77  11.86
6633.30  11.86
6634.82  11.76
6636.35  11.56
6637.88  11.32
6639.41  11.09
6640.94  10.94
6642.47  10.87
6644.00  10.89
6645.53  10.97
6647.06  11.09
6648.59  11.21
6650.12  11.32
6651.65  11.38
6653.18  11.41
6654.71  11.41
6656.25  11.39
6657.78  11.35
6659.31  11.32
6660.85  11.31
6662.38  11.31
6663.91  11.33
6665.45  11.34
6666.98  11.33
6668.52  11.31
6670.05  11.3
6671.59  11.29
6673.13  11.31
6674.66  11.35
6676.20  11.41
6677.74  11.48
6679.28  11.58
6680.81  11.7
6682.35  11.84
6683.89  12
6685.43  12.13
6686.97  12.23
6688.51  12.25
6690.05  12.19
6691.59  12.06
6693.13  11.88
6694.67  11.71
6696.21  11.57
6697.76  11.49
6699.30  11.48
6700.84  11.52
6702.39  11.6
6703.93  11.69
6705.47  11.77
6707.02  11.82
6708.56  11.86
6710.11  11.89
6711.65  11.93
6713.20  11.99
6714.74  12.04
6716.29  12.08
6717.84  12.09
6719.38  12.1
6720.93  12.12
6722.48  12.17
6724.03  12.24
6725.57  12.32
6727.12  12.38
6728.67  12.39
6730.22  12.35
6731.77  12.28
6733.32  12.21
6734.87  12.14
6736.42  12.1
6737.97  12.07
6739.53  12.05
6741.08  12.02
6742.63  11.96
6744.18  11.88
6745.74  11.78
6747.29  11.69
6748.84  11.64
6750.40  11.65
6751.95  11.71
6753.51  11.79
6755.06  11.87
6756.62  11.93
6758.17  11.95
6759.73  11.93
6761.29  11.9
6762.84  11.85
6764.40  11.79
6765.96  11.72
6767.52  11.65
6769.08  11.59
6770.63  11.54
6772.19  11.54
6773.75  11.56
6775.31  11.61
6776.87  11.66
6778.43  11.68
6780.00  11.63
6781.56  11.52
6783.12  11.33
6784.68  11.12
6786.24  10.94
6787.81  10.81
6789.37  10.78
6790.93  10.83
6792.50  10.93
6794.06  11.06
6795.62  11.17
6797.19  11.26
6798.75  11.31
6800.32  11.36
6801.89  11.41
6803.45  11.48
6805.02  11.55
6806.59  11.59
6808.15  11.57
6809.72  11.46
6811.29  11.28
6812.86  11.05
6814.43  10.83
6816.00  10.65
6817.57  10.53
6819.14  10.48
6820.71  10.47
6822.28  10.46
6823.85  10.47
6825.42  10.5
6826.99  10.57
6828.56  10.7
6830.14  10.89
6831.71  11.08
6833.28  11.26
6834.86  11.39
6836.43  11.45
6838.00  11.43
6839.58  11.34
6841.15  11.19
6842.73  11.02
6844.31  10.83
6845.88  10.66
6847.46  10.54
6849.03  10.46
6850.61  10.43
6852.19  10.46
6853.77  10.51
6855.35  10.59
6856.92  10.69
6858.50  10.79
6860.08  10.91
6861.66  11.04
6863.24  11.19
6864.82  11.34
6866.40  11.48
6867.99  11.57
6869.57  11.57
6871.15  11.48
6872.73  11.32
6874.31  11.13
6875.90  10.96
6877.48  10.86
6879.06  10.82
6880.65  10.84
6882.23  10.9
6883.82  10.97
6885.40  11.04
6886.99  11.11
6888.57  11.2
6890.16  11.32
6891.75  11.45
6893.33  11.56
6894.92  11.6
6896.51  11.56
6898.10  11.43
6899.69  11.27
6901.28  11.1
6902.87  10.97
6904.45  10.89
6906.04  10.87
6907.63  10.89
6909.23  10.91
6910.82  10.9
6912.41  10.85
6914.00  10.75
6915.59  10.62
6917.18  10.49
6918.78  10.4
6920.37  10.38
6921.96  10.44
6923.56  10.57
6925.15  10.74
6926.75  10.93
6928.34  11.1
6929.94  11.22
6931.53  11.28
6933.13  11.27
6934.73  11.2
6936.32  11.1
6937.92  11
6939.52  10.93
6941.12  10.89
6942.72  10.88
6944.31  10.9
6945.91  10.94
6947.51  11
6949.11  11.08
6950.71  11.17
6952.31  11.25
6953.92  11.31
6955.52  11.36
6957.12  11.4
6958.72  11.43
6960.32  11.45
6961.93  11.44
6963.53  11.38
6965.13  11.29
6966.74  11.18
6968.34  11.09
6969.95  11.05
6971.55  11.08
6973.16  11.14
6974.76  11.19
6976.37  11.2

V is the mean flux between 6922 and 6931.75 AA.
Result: 10.9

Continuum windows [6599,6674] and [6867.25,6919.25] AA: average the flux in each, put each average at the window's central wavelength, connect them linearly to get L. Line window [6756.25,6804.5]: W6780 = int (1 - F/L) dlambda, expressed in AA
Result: -0.9 AA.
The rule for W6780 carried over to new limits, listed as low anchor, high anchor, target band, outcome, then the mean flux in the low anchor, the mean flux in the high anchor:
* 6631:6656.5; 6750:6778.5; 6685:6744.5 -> -2.26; 11.3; 11.7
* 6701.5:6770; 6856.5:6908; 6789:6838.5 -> 2.11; 12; 11.2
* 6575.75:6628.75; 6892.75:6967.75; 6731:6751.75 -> -1.16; 11.5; 11.1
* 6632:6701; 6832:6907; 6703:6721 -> -0.85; 11.5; 11.1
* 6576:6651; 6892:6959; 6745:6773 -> -1.24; 11.5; 11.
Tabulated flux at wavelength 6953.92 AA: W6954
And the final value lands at 11.31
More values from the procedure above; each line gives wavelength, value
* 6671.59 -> 11.29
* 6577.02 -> 11.73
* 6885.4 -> 11.04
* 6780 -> 11.63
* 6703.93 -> 11.69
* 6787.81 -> 10.81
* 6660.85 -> 11.31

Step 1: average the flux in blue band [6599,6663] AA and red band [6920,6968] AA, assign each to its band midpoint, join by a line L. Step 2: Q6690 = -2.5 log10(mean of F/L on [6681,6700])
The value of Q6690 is -0.05 mag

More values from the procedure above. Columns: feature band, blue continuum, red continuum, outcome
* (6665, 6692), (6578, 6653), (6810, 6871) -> -0.04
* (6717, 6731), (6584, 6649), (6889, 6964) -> -0.09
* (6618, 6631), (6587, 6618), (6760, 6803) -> 0.01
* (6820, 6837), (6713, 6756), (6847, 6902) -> 0.05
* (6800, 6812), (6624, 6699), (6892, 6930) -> -0.03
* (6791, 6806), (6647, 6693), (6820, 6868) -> -0.02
